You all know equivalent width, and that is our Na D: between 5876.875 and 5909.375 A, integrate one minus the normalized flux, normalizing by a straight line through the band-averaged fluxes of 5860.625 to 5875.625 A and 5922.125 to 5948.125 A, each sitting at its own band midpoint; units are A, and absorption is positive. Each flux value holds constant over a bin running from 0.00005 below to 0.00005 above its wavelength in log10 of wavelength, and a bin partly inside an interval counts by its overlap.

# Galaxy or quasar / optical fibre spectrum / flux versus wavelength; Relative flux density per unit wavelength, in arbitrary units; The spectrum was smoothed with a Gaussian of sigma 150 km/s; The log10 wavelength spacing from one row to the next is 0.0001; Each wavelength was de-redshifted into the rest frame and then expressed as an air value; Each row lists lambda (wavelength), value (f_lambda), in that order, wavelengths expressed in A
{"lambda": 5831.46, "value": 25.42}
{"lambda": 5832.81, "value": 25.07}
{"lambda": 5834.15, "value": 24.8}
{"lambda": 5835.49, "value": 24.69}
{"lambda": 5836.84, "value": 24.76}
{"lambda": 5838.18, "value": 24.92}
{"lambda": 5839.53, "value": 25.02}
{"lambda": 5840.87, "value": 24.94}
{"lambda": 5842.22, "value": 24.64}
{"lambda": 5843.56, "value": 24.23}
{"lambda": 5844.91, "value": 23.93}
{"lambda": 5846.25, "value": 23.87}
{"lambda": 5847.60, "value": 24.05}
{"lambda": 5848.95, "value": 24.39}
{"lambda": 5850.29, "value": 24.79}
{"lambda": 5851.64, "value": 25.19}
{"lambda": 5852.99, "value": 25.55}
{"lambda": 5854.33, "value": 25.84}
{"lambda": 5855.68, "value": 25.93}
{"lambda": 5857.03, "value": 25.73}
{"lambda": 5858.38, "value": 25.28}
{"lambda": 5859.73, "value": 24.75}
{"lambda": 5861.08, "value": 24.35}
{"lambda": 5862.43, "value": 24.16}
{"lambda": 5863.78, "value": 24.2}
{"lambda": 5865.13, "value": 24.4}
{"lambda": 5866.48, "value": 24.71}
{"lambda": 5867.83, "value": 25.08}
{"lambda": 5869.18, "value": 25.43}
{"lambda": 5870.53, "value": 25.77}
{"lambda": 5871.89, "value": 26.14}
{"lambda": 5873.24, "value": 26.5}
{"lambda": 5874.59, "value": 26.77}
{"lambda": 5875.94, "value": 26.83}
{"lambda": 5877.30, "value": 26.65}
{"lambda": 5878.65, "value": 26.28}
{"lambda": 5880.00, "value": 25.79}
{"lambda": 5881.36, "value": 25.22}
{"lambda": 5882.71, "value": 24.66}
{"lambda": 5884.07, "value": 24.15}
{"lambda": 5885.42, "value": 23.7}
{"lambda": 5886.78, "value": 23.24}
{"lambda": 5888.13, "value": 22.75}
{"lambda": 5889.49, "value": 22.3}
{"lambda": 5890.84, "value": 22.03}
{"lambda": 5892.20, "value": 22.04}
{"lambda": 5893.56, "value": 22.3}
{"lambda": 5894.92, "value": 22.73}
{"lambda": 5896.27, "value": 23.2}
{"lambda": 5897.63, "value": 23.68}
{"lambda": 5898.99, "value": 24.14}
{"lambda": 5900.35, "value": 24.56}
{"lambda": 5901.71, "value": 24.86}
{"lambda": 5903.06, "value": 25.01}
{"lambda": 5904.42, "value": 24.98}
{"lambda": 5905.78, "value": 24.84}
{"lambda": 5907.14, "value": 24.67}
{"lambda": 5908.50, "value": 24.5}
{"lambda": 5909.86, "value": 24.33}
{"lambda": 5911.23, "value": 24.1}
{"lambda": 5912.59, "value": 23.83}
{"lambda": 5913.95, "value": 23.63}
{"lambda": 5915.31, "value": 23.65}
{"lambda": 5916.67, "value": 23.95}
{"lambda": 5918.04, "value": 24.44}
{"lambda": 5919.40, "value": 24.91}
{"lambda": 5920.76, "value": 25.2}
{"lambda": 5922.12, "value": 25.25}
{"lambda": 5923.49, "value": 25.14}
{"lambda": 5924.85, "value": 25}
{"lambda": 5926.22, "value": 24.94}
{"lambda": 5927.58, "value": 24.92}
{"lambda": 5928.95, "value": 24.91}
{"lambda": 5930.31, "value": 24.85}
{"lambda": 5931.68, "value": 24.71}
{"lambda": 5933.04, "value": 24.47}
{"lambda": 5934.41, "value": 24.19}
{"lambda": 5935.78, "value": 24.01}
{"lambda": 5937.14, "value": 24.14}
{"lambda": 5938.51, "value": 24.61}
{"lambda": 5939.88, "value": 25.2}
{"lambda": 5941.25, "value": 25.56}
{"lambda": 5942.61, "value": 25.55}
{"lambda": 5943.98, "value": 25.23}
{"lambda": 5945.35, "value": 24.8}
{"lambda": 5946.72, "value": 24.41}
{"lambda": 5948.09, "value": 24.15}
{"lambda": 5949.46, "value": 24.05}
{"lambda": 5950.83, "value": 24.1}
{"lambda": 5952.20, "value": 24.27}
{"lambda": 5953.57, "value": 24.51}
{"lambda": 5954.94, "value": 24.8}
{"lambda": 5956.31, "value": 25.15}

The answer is 1.3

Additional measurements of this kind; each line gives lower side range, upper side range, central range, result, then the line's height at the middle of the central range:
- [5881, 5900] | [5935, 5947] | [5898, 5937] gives -0.7 A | 24.1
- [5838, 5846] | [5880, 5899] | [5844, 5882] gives -2.0 A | 24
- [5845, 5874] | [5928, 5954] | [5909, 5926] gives 0.2 A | 24.7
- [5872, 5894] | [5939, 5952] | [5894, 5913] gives 0.3 A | 24.6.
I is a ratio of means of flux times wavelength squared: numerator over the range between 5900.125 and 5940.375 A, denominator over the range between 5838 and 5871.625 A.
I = 1.0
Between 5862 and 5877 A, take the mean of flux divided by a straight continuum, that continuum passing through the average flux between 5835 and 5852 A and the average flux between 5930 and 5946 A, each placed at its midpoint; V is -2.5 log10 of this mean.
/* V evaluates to -0.038 mag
